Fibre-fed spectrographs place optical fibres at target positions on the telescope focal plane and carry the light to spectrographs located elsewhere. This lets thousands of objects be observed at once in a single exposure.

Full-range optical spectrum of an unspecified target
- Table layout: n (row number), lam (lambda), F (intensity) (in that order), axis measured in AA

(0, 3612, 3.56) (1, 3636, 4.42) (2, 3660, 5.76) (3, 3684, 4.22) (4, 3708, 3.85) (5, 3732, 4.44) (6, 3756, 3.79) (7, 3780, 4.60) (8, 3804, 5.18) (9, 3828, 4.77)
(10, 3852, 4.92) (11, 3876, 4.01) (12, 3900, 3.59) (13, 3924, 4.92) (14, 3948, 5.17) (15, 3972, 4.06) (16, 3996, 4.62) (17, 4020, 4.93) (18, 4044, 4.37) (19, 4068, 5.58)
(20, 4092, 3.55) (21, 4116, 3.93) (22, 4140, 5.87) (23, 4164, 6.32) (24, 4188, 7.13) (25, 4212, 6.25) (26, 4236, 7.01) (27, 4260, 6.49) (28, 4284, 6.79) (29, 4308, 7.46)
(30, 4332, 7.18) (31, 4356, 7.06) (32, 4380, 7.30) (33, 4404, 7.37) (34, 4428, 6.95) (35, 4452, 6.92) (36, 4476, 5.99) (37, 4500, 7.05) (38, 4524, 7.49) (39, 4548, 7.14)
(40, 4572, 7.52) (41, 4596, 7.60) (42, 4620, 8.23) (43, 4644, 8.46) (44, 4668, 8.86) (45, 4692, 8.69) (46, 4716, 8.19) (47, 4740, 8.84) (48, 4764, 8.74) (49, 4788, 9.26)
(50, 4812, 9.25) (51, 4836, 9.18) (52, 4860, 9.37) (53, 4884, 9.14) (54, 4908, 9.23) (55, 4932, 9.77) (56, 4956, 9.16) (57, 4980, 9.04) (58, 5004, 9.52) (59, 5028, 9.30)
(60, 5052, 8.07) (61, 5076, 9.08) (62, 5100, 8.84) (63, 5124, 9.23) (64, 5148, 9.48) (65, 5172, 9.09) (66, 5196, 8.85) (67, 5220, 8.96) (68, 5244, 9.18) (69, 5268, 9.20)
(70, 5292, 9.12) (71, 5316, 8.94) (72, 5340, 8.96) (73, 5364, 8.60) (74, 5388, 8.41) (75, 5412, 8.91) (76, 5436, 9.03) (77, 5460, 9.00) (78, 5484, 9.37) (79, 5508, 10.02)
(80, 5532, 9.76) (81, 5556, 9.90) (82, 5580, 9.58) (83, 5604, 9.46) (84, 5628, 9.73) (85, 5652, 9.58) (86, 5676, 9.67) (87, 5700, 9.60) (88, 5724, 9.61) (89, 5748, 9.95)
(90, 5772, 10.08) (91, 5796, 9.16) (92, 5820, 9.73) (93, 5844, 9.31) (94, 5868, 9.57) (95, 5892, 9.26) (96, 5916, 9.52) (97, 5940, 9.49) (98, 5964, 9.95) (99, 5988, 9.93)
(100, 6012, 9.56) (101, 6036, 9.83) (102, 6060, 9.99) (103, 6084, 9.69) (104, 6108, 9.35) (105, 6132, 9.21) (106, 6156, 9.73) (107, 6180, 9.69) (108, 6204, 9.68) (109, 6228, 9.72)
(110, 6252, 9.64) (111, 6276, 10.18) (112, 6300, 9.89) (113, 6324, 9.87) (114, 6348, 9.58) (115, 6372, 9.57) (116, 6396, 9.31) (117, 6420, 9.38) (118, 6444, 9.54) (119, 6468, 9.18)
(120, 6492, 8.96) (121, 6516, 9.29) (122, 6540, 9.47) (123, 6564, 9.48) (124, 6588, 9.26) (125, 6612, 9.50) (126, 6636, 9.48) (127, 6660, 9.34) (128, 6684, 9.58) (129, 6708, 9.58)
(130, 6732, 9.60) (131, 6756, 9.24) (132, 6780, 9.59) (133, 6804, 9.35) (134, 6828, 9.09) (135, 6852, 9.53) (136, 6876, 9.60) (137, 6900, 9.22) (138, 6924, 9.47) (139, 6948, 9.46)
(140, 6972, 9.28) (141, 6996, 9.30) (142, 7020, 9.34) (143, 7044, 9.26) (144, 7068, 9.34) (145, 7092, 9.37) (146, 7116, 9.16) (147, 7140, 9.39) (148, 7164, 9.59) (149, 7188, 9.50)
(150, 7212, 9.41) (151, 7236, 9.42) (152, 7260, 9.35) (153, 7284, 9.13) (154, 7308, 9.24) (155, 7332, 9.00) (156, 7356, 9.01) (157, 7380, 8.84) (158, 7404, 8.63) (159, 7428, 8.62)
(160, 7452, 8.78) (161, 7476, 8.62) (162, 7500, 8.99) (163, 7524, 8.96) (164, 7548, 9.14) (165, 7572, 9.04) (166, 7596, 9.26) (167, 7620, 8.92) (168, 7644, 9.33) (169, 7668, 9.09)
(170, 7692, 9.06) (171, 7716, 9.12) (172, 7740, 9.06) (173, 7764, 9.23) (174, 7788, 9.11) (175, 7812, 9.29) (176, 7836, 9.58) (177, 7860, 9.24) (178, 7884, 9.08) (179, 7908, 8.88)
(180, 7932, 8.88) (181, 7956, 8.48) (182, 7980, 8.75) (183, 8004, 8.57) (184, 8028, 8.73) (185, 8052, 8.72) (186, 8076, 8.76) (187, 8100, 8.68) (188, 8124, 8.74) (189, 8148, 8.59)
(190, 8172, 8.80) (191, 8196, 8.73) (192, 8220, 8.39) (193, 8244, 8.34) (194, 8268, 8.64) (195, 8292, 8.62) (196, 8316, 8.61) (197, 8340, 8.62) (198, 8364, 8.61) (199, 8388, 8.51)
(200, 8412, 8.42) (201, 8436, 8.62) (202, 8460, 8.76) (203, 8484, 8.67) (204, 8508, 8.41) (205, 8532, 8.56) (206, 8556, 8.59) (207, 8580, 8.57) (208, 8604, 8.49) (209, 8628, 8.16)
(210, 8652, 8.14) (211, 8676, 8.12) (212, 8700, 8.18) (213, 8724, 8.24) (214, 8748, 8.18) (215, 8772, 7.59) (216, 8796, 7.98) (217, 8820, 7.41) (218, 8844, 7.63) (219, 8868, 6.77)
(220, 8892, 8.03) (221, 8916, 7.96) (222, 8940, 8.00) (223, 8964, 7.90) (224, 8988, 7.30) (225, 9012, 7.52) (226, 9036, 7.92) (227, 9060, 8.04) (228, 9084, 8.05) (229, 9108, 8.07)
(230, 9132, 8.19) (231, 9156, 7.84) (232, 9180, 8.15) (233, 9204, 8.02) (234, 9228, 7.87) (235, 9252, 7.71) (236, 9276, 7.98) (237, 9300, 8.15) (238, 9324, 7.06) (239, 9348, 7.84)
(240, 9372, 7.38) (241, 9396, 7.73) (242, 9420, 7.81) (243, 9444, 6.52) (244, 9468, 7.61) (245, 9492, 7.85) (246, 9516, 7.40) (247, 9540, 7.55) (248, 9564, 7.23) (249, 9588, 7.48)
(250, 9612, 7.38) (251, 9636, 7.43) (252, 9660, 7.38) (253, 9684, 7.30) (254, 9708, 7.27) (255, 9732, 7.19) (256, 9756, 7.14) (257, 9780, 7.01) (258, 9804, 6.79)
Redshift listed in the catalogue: 0.04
